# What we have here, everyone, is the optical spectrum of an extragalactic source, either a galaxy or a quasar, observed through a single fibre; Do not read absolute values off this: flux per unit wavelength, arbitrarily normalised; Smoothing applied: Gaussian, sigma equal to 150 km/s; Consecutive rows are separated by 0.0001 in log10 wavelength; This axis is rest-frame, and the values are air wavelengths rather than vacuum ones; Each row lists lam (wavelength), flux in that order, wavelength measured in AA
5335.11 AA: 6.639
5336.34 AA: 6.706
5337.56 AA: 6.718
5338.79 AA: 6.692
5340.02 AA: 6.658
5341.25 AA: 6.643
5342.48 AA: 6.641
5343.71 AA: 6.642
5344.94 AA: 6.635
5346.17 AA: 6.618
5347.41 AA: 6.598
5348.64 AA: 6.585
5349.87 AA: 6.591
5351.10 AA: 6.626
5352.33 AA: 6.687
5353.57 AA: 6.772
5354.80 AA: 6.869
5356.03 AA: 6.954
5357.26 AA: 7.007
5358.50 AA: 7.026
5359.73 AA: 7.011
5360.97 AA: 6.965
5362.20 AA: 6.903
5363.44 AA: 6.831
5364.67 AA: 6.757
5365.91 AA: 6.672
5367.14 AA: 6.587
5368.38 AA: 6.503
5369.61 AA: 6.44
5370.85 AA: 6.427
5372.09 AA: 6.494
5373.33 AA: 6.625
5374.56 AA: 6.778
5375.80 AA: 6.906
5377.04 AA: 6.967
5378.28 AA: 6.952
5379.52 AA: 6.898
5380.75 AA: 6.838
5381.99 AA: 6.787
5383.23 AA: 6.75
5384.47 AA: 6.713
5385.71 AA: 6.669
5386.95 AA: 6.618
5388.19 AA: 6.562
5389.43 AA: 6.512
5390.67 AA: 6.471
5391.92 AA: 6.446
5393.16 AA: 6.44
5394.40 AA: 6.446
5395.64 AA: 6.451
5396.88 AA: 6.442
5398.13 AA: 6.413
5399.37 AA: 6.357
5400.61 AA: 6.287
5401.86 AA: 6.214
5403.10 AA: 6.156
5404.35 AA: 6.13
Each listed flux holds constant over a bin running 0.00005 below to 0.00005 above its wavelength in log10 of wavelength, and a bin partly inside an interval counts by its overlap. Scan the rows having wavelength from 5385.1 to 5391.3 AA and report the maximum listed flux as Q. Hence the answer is 6.669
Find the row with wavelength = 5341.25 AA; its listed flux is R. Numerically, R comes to 6.643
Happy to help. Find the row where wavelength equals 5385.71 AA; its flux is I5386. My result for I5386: 6.669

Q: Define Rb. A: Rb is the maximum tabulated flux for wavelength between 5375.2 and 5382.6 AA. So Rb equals 6.967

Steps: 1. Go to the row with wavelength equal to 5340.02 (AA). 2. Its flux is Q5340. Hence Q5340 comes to 6.658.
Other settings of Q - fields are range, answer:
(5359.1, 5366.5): 7.011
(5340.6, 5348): 6.643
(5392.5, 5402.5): 6.451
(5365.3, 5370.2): 6.672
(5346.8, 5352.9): 6.687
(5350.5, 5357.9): 7.007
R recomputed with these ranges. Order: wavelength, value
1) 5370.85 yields 6.427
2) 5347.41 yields 6.598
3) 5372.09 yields 6.494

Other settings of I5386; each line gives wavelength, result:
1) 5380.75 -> 6.838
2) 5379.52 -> 6.898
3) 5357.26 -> 7.007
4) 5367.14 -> 6.587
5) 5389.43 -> 6.512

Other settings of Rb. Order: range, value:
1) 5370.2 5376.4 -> 6.906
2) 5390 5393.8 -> 6.471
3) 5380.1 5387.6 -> 6.838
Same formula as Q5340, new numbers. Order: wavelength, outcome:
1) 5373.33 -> 6.625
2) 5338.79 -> 6.692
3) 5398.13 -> 6.413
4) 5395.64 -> 6.451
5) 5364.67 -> 6.757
